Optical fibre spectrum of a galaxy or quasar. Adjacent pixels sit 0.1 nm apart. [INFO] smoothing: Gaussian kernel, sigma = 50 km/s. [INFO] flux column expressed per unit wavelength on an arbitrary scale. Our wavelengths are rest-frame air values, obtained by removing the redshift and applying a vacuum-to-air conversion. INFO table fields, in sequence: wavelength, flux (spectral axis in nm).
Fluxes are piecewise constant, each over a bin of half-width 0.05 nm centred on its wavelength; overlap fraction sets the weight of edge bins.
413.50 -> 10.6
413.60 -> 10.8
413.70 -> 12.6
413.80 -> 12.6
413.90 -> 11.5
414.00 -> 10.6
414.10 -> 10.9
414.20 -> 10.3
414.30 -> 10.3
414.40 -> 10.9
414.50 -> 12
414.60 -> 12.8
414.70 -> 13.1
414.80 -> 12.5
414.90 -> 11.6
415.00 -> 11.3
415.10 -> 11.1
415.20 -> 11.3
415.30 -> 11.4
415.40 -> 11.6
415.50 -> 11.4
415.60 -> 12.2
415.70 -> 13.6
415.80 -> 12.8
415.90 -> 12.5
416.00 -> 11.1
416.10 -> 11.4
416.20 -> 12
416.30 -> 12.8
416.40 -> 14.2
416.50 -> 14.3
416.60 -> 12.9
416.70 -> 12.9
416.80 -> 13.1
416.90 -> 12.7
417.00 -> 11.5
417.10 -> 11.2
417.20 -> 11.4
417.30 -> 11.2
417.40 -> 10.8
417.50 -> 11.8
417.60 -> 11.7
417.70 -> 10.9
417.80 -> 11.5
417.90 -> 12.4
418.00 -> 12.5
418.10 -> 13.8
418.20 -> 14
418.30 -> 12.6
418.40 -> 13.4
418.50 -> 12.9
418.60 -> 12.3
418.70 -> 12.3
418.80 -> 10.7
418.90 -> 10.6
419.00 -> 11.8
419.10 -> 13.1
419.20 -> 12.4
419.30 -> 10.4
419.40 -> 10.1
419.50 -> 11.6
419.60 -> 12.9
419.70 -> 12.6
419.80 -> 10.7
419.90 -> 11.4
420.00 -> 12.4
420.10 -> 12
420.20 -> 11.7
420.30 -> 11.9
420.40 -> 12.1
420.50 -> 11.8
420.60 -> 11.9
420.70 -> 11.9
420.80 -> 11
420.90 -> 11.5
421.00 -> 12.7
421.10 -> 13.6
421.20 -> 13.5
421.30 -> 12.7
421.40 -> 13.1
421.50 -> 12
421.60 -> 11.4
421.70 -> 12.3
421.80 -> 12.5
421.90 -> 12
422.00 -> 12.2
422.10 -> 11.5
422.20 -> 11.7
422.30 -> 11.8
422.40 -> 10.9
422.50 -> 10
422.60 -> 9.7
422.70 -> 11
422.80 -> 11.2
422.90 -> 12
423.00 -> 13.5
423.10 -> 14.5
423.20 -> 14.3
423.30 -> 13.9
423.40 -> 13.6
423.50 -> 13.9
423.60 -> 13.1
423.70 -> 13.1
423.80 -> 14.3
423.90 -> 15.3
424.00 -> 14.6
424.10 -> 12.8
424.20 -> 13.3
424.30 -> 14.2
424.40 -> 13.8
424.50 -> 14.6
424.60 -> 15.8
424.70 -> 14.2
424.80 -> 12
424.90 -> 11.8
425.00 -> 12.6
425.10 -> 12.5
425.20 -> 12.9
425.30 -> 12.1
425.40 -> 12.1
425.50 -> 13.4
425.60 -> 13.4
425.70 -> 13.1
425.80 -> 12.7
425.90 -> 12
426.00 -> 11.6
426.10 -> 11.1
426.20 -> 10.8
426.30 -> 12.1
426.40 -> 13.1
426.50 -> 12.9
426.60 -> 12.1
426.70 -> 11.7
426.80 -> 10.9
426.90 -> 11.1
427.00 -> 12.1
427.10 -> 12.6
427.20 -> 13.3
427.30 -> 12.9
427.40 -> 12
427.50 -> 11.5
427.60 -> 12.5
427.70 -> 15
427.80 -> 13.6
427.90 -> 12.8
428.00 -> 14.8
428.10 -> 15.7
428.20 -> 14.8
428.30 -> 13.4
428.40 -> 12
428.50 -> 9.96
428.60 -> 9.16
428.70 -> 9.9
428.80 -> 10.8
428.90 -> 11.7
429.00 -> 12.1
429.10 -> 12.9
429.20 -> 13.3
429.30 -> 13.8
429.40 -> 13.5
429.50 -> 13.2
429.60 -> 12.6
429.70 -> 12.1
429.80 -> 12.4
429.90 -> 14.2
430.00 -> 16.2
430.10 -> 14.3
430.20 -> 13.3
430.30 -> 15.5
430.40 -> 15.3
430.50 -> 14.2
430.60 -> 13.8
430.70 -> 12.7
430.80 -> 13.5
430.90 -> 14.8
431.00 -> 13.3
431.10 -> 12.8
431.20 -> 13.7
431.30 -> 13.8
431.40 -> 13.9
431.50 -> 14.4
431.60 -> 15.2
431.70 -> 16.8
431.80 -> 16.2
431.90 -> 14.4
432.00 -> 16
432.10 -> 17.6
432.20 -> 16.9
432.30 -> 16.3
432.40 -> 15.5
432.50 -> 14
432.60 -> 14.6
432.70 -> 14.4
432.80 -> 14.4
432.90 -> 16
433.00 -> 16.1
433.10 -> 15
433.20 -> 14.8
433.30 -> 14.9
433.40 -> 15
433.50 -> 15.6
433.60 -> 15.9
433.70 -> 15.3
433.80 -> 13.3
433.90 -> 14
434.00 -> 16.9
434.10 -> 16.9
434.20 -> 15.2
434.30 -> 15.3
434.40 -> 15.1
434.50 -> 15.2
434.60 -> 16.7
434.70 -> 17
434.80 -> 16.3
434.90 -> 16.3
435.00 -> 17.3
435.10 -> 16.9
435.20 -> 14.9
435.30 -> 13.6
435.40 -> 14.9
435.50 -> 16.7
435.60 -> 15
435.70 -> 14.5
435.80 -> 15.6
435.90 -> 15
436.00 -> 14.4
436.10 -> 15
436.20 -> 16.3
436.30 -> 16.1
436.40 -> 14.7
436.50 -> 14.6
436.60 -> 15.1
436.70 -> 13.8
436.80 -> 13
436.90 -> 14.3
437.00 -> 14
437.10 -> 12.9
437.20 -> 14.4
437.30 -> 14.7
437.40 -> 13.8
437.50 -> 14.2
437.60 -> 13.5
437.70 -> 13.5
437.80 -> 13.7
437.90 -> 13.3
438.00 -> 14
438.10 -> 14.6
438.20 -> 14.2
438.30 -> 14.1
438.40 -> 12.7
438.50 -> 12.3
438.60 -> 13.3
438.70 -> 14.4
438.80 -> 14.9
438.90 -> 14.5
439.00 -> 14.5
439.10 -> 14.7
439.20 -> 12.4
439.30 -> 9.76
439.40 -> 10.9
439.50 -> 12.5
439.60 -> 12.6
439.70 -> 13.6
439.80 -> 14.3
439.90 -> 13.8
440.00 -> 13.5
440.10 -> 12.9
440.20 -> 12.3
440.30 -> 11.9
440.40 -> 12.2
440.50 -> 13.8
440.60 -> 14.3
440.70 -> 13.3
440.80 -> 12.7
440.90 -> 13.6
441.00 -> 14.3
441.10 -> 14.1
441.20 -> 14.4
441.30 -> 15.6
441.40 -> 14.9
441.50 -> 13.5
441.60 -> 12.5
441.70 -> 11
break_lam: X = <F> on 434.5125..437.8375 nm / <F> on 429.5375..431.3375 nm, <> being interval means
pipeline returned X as 1.08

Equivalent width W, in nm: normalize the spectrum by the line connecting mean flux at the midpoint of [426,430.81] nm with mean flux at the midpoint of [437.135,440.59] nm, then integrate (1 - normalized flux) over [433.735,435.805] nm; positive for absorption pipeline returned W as -0.38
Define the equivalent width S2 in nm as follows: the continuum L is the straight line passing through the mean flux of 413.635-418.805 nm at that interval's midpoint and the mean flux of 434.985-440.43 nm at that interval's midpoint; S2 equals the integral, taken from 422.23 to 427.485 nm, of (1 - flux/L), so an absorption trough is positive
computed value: 0.06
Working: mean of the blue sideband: 12.1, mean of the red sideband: 14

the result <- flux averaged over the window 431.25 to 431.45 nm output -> 13.9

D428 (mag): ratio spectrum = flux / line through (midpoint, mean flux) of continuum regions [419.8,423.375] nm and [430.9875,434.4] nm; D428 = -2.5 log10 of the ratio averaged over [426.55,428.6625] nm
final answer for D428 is 0.099 mag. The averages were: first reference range 12.1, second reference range 15.1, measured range 12.6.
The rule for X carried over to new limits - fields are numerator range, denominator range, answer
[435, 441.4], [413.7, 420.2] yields 1.17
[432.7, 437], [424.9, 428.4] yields 1.21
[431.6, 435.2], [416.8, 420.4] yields 1.31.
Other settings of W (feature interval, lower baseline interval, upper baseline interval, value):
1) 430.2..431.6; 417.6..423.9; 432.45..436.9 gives 0.04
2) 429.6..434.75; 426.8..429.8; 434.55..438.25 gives -0.47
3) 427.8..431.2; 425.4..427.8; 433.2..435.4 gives 0.10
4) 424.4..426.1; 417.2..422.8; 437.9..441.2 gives -0.08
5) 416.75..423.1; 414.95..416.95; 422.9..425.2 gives 0.50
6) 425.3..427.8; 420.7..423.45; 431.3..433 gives 0.23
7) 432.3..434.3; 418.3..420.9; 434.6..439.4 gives -0.19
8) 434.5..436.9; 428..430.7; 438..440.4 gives -0.39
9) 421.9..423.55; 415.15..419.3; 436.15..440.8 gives 0.05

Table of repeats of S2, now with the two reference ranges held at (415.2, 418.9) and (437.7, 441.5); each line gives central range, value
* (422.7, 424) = -0.09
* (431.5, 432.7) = -0.24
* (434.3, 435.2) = -0.20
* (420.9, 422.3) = 0.02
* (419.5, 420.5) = 0.04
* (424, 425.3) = -0.07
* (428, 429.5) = 0.05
